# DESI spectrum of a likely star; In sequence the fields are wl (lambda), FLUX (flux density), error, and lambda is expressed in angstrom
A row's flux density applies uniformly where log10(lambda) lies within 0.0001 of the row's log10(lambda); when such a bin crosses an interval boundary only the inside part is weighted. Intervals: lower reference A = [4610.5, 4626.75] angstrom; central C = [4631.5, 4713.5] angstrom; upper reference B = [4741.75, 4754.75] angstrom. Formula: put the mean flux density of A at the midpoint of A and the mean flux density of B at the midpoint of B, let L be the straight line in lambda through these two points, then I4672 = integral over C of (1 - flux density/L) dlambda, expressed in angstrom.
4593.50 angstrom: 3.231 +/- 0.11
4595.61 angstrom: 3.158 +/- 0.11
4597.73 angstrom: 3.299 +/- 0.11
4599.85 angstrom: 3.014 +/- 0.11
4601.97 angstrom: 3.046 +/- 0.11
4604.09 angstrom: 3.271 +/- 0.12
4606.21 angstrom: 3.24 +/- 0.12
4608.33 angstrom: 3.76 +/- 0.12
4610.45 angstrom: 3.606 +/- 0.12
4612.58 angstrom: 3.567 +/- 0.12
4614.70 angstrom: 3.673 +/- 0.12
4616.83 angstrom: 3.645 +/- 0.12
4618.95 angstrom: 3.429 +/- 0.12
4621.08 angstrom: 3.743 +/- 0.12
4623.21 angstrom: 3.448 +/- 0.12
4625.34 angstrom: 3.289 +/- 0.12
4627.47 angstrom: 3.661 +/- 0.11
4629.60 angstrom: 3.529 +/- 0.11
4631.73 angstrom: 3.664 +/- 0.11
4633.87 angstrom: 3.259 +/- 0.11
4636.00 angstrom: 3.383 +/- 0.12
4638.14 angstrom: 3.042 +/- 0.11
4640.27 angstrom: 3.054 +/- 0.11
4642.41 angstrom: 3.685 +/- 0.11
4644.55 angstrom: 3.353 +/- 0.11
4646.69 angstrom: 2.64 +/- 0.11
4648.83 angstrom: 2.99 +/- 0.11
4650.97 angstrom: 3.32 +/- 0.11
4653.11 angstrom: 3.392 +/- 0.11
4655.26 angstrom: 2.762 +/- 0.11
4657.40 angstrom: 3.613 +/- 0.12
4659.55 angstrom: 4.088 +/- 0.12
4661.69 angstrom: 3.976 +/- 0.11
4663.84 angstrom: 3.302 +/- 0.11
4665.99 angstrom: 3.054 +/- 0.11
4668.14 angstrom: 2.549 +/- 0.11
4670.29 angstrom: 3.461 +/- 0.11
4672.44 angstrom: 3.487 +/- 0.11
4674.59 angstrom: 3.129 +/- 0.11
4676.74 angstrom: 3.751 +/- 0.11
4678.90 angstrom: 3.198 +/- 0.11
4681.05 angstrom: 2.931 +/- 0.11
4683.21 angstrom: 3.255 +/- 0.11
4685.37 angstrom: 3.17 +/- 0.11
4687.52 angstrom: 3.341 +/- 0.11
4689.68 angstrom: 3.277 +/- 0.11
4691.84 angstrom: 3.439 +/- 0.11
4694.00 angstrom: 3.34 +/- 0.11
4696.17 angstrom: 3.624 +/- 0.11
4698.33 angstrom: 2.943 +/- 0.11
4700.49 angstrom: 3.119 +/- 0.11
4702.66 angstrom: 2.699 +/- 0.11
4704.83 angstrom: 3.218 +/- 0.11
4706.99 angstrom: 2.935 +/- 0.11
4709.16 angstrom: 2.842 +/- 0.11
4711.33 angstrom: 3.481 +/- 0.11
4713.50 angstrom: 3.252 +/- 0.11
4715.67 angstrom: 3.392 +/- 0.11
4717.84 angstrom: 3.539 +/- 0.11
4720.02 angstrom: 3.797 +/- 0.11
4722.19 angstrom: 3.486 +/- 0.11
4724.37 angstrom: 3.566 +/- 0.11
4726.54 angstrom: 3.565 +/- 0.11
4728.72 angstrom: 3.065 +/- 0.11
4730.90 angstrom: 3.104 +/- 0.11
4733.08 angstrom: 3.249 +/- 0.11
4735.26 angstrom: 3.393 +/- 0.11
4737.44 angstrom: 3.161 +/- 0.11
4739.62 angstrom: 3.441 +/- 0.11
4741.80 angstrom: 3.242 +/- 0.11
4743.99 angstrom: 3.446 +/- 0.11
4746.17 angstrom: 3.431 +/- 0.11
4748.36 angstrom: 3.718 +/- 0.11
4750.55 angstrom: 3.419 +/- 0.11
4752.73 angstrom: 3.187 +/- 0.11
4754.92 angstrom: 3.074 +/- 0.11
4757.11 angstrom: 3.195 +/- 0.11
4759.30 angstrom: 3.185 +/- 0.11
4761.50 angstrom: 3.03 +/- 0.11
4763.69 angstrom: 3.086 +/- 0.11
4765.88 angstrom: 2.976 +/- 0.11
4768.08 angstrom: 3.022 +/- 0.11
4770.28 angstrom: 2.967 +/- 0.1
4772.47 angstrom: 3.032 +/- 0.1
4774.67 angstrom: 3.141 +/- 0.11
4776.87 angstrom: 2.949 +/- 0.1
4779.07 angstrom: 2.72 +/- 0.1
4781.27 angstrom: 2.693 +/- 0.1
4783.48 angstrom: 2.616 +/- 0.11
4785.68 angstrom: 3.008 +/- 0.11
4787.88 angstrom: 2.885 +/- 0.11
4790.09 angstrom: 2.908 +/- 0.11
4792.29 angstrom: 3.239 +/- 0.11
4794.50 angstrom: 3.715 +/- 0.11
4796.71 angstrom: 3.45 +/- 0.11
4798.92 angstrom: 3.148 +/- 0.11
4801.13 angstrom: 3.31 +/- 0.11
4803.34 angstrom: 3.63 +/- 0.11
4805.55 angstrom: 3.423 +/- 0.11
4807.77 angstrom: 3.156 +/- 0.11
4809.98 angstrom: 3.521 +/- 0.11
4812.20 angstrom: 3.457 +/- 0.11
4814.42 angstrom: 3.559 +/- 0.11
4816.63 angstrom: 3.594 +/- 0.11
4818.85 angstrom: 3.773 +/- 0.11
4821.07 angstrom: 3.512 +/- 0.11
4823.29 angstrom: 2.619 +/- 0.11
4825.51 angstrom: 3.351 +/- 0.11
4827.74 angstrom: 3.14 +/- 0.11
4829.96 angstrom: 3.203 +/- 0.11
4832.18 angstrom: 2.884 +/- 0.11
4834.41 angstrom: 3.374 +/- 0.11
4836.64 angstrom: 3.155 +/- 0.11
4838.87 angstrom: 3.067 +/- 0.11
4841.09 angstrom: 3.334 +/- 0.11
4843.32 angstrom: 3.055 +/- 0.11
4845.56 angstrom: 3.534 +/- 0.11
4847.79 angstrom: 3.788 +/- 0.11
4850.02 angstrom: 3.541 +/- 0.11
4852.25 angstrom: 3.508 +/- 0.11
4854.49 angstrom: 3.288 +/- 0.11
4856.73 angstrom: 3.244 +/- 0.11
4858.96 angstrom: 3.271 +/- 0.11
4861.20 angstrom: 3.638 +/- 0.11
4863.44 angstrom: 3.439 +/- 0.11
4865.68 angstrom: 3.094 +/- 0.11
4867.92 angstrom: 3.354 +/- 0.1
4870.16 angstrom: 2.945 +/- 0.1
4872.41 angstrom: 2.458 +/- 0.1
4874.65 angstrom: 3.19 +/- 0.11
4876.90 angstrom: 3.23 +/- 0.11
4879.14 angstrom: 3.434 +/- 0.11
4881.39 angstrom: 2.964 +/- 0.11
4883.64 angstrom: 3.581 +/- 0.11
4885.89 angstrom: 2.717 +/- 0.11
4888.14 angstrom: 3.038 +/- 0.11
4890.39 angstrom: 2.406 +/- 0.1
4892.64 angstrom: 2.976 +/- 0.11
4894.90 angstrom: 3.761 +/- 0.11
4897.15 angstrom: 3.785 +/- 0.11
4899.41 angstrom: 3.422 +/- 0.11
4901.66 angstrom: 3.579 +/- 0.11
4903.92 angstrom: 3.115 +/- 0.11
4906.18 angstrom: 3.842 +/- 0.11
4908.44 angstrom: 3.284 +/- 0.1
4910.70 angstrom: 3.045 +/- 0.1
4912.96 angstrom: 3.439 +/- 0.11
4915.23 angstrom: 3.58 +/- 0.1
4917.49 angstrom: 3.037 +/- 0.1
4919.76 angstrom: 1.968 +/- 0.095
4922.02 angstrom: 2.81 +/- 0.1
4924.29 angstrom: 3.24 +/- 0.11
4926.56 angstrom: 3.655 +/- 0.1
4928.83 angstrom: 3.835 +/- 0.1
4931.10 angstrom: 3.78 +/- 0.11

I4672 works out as 5.5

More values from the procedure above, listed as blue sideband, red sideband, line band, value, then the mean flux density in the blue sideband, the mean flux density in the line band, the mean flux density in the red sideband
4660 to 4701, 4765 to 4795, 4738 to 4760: -1.83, 3.3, 3.33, 2.98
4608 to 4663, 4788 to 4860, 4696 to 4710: 1.56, 3.44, 3.02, 3.33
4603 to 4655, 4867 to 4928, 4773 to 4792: 2.24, 3.39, 2.89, 3.18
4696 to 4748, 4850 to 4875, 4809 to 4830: -0.82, 3.29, 3.38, 3.24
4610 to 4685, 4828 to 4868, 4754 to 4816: 3.37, 3.36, 3.15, 3.32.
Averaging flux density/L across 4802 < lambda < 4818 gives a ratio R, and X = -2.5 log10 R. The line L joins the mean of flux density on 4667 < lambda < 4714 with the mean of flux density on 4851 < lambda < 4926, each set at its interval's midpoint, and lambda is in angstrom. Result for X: -0.09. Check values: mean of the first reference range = 3.2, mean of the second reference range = 3.21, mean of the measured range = 3.48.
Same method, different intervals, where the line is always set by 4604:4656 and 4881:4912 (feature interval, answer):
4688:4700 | 0.012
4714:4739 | -0.017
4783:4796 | 0.072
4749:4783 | 0.093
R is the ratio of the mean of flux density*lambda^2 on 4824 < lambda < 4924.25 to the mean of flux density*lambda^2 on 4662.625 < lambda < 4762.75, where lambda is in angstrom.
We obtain 1.1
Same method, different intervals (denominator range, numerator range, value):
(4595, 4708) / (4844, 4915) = 1.09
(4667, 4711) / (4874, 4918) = 1.12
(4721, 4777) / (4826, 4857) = 1.06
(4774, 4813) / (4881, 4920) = 1.07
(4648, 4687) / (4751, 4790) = 0.95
